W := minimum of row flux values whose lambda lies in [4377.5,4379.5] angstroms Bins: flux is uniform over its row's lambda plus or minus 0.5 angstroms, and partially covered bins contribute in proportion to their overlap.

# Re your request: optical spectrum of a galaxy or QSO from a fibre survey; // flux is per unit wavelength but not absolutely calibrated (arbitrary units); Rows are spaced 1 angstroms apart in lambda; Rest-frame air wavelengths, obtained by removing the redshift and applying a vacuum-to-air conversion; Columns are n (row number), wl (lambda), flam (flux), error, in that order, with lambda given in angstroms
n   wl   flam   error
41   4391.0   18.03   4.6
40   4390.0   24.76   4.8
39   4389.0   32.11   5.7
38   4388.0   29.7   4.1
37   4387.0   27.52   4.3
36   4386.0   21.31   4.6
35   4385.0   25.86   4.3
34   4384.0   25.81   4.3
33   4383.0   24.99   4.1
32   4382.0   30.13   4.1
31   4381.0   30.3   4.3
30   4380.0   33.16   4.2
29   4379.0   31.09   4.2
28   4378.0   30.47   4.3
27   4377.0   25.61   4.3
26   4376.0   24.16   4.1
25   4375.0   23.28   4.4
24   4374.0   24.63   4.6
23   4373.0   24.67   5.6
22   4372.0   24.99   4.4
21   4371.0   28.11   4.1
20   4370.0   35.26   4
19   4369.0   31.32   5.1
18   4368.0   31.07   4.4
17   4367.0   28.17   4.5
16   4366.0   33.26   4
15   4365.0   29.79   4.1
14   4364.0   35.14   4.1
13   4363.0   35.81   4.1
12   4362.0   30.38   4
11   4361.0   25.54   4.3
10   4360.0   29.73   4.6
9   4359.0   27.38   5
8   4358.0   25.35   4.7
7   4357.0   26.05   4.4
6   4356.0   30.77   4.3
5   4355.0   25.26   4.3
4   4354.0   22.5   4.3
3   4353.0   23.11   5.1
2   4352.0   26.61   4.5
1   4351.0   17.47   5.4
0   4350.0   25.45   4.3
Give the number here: 30.47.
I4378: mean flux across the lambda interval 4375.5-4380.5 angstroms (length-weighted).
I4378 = 28.9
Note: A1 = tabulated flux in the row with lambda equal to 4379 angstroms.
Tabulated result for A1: 31.09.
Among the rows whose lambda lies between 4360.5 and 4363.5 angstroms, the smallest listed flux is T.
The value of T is 25.54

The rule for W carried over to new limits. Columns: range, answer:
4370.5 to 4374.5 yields 24.63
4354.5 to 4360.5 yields 25.26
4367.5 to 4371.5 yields 28.11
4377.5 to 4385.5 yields 24.99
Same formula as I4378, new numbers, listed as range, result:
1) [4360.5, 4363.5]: 30.6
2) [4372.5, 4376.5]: 24.2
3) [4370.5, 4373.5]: 25.9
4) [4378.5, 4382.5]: 31.2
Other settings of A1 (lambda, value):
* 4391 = 18.03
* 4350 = 25.45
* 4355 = 25.26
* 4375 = 23.28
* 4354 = 22.5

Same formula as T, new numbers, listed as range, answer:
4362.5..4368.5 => 28.17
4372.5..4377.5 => 23.28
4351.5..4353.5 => 23.11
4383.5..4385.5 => 25.81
